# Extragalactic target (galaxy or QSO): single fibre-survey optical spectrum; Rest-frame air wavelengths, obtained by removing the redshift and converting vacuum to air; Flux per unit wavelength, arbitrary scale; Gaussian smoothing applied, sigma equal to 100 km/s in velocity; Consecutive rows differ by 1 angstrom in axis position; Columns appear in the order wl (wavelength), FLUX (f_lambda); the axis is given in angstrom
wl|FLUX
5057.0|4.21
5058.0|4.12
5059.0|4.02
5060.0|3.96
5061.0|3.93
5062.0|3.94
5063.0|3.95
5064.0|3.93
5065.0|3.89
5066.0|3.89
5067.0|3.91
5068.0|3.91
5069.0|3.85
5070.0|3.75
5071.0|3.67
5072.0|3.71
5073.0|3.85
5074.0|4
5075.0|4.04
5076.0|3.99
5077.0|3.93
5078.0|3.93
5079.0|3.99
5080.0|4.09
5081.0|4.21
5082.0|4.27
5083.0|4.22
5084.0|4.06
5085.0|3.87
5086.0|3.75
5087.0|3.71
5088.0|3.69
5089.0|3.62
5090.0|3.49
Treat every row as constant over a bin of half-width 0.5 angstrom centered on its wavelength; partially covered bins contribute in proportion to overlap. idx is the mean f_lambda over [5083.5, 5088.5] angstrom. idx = 3.82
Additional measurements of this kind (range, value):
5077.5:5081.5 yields 4.05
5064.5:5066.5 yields 3.89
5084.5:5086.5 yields 3.81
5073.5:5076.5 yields 4.01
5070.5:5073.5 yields 3.74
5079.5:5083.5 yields 4.2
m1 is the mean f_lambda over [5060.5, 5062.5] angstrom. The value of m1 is 3.94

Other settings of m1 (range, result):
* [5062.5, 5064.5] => 3.94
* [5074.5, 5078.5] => 3.97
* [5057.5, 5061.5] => 4.01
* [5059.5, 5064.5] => 3.94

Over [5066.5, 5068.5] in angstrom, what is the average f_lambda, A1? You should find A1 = 3.91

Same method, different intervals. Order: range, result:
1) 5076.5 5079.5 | 3.95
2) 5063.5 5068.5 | 3.91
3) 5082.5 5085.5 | 4.05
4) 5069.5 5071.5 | 3.71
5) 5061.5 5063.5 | 3.95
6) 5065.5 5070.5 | 3.86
